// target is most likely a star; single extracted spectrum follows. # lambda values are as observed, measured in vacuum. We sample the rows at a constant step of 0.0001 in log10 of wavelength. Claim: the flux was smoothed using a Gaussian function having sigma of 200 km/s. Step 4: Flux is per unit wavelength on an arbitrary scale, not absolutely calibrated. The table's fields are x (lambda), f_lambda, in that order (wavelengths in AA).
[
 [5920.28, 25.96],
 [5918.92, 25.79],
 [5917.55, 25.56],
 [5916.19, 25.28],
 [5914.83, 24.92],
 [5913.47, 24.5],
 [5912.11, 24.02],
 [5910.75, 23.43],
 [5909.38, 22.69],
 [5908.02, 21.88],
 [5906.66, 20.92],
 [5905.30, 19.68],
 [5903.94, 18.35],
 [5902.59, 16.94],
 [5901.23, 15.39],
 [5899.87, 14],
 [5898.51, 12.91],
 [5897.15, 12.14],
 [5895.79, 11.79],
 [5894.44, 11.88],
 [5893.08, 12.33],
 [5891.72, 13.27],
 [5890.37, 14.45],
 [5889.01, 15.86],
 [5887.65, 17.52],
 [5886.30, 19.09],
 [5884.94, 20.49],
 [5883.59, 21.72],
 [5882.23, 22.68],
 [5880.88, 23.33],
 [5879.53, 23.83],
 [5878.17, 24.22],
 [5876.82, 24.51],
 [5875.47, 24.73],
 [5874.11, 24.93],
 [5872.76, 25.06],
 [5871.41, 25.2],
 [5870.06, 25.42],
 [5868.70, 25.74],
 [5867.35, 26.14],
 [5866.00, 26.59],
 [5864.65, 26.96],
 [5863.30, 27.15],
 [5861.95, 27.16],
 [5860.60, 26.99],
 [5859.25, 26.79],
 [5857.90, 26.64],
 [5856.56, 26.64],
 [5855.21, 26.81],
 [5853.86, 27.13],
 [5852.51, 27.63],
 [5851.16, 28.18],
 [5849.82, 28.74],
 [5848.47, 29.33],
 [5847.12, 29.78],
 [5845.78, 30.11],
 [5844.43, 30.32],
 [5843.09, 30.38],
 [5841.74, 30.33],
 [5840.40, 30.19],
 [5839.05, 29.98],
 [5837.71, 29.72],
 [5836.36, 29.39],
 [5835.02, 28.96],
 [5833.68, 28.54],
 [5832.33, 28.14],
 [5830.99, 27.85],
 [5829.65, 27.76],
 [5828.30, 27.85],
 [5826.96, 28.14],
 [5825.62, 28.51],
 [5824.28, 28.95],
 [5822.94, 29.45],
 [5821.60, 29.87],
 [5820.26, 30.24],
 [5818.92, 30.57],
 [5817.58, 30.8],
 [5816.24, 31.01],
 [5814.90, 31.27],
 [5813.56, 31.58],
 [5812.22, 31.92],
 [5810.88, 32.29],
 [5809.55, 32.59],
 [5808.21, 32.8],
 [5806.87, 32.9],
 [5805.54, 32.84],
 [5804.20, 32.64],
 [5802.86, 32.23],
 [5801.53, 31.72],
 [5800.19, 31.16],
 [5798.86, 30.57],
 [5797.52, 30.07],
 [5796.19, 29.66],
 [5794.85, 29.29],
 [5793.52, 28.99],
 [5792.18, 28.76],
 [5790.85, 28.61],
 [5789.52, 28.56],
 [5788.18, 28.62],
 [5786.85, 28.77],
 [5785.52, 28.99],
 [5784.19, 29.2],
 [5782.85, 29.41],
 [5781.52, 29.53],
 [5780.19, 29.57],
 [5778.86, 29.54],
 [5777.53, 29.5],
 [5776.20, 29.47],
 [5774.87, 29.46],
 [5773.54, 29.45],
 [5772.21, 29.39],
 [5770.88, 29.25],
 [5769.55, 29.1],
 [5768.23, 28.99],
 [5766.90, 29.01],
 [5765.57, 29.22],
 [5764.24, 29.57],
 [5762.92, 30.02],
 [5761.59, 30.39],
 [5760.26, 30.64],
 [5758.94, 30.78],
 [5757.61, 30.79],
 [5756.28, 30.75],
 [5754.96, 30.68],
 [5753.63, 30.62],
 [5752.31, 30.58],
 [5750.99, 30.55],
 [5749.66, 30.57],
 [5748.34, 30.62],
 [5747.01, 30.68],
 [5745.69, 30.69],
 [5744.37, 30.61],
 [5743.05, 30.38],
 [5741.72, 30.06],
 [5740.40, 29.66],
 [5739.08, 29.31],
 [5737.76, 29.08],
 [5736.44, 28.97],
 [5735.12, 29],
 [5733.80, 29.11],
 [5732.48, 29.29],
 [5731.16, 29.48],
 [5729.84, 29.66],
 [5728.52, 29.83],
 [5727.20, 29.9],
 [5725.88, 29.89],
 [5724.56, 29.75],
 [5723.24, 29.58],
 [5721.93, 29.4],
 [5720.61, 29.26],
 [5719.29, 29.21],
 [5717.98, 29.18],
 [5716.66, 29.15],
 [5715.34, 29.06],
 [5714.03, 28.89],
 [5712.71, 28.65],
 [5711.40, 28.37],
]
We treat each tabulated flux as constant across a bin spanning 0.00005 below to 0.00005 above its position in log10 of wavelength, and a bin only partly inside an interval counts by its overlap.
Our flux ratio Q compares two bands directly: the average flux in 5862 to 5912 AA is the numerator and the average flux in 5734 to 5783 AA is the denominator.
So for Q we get 0.69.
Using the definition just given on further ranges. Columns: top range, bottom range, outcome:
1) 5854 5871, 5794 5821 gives 0.85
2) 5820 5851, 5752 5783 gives 0.98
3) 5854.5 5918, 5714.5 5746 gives 0.73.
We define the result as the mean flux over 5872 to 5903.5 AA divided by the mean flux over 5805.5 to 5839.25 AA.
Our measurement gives 0.61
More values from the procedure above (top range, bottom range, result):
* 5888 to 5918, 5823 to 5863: 0.64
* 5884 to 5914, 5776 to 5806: 0.58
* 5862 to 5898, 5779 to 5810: 0.70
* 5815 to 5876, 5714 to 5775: 0.95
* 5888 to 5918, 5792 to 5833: 0.60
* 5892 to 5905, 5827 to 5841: 0.49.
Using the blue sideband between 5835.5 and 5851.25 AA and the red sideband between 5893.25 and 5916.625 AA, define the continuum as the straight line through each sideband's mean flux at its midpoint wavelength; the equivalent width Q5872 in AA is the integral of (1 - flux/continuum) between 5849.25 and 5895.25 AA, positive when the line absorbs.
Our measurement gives 2.7 AA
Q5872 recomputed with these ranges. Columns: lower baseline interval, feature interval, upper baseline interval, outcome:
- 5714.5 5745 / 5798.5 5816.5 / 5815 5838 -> -1.69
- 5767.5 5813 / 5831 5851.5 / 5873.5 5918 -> -3.58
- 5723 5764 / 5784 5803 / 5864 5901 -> -2.25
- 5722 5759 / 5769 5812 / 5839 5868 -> -1.48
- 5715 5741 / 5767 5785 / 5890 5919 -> -1.97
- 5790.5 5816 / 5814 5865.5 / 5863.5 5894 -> -4.09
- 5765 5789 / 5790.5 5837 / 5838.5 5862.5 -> -2.19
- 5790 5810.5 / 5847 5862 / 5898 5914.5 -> -1.39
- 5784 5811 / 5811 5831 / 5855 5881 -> -0.61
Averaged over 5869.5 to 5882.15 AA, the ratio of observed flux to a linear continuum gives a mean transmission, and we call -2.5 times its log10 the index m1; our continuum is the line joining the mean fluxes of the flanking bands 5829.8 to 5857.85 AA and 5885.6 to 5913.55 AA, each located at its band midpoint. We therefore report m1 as -0.11 mag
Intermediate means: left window 28.8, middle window 24.5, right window 17.1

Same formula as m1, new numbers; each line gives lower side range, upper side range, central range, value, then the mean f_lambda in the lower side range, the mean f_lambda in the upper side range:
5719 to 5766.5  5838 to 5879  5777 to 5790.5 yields 0.00 mag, 30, 27.3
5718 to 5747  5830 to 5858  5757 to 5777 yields -0.01 mag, 29.6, 28.8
